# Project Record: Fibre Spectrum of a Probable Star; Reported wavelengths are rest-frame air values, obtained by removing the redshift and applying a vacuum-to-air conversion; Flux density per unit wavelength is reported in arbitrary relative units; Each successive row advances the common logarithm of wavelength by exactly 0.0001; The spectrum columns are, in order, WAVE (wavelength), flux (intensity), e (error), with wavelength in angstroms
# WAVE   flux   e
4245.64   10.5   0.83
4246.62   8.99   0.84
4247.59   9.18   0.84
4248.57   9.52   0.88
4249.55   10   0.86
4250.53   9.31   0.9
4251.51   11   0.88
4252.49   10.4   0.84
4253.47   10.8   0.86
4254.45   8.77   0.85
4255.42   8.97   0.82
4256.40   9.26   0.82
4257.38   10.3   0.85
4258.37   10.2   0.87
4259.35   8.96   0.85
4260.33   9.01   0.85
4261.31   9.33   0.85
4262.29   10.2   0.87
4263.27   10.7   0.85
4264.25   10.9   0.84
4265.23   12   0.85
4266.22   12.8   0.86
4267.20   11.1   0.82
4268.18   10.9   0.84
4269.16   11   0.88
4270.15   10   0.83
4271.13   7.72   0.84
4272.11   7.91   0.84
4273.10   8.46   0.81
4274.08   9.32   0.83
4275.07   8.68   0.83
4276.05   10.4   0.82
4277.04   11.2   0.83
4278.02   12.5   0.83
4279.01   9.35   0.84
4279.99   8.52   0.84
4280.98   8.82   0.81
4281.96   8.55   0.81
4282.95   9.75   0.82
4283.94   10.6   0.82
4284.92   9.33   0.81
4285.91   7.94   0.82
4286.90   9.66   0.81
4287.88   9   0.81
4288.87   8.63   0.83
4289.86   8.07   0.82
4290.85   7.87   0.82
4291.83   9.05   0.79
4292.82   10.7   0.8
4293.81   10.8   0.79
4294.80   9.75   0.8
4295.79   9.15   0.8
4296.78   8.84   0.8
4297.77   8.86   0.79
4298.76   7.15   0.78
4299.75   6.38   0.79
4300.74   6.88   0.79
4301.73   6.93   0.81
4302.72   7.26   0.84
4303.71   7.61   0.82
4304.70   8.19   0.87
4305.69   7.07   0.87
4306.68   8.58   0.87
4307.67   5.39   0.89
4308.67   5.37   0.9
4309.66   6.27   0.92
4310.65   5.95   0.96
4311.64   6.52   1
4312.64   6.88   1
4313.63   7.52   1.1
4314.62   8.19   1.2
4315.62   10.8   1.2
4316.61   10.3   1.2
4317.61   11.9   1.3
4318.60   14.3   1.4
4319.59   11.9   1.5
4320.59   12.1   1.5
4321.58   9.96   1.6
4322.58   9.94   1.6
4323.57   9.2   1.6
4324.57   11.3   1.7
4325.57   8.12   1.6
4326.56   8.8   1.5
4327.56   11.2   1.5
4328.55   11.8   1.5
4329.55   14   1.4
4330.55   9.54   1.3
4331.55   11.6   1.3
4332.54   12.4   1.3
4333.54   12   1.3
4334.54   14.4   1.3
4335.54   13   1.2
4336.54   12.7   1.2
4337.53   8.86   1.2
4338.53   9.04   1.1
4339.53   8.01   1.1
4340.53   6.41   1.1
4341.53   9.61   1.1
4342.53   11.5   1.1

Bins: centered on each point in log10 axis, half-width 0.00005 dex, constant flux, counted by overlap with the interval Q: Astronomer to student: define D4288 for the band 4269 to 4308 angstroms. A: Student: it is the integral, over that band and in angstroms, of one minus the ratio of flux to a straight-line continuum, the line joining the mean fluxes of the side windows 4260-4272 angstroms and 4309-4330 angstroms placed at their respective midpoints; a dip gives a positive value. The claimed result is 5.3 angstroms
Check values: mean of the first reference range 10.4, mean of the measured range 8.79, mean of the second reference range 9.81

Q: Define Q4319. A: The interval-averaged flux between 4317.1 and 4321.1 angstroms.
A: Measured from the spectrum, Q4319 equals 12.5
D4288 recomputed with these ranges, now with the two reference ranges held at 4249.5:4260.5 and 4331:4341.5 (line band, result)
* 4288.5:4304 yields 2.9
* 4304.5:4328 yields 3.4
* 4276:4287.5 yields 0.5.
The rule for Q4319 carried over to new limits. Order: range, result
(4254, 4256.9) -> 9.04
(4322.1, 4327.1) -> 9.48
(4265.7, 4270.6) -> 11.2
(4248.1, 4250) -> 9.75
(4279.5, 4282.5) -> 8.65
